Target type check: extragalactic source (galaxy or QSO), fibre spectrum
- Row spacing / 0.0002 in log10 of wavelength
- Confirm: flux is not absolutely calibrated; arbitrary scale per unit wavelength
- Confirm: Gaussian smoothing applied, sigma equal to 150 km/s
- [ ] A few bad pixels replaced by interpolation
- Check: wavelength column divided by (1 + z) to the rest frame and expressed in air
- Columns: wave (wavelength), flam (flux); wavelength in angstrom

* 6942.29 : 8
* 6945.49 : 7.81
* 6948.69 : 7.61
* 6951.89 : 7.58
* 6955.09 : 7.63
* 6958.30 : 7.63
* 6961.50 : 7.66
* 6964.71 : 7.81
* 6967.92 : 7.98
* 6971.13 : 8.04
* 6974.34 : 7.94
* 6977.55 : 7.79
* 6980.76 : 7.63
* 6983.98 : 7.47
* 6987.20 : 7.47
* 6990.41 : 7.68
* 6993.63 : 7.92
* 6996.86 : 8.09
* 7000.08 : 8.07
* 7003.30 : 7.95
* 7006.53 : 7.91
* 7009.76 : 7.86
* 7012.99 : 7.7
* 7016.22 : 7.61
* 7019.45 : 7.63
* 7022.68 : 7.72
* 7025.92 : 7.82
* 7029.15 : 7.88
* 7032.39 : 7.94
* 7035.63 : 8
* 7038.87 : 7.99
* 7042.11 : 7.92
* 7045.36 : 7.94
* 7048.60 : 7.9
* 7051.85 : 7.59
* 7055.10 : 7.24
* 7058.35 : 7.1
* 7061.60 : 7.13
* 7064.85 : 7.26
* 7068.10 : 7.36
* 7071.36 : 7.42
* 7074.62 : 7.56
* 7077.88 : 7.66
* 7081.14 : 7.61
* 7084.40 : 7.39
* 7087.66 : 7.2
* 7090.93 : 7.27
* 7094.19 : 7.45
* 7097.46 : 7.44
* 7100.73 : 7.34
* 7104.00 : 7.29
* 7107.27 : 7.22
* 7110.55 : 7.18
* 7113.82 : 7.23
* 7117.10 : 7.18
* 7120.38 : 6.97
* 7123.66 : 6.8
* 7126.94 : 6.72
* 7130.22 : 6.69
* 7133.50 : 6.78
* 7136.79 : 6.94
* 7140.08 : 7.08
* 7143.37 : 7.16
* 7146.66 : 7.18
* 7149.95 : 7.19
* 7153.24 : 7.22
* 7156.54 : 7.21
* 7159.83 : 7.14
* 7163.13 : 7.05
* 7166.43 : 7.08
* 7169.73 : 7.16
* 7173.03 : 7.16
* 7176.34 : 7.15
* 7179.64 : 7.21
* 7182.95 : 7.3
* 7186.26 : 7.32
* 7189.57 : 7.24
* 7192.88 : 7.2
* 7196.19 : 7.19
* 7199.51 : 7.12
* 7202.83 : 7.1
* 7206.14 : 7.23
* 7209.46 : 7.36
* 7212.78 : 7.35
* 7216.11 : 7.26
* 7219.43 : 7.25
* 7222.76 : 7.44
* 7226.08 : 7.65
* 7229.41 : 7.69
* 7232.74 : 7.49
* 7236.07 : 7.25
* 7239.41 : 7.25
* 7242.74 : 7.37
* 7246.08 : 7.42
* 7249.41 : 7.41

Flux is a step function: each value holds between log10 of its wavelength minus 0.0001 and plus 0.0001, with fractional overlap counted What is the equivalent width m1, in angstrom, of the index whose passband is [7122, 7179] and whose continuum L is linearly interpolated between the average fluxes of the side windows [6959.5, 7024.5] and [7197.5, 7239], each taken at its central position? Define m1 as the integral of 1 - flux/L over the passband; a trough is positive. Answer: 3.3 angstrom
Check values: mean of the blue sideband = 7.8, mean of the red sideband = 7.34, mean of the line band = 7.05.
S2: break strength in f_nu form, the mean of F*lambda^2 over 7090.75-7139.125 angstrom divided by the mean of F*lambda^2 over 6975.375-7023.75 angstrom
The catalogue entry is 0.94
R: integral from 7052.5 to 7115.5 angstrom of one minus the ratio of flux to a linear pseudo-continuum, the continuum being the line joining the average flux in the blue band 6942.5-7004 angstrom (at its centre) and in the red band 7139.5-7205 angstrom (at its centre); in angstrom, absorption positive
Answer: 0.89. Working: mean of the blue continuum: 7.78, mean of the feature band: 7.34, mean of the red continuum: 7.18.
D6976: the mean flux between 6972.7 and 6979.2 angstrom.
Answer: 7.87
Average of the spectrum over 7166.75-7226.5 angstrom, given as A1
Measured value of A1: 7.25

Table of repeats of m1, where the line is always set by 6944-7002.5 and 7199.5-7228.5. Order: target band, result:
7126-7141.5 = 1.3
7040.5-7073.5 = 0.6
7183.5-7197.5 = 0.2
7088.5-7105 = 0.4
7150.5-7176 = 0.9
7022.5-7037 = -0.4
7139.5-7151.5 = 0.5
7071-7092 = 0.3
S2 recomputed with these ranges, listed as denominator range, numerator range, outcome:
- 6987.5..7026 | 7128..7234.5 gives 0.97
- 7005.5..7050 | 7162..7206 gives 0.96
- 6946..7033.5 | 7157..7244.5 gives 0.99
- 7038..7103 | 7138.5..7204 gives 0.99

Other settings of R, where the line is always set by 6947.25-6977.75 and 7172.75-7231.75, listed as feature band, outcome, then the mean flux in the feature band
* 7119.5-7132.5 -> 1.2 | 6.79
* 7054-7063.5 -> 0.5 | 7.16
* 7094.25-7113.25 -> 0.5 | 7.3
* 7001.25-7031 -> -0.5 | 7.79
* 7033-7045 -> -0.5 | 7.96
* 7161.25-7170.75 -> 0.4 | 7.09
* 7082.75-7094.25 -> 0.3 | 7.32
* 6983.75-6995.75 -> 0.1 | 7.67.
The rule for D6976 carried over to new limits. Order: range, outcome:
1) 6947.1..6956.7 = 7.6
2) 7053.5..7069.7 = 7.22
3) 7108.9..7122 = 7.14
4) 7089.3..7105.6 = 7.36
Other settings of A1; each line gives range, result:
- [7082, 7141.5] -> 7.13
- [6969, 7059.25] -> 7.78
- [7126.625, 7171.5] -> 7.05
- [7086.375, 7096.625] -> 7.32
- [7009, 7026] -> 7.71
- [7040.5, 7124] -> 7.38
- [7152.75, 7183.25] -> 7.16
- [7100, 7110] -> 7.26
